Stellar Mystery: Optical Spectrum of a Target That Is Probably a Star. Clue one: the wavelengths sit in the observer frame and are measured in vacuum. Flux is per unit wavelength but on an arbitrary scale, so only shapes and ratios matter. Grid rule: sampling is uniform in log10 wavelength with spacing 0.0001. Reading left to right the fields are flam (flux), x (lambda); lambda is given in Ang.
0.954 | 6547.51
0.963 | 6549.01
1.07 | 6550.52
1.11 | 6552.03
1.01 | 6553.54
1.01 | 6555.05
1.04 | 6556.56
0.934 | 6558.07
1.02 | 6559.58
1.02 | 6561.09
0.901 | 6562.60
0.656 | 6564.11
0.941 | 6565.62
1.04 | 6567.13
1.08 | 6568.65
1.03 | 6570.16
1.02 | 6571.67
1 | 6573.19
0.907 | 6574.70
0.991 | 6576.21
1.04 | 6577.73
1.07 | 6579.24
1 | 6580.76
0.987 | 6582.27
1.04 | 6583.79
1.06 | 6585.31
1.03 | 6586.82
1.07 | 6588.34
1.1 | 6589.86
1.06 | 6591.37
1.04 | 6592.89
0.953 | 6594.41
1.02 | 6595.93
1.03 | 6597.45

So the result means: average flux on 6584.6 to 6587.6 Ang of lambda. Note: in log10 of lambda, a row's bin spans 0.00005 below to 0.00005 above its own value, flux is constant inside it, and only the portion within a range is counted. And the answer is 1.05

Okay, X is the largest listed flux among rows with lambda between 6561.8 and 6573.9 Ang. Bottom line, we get 1.08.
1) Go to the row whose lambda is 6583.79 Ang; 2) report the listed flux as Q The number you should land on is 1.04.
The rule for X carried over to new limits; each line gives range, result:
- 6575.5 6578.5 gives 1.04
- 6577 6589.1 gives 1.07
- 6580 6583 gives 1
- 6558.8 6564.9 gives 1.02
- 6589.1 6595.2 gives 1.1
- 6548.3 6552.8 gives 1.11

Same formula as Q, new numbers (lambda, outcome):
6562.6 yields 0.901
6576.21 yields 0.991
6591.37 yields 1.06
